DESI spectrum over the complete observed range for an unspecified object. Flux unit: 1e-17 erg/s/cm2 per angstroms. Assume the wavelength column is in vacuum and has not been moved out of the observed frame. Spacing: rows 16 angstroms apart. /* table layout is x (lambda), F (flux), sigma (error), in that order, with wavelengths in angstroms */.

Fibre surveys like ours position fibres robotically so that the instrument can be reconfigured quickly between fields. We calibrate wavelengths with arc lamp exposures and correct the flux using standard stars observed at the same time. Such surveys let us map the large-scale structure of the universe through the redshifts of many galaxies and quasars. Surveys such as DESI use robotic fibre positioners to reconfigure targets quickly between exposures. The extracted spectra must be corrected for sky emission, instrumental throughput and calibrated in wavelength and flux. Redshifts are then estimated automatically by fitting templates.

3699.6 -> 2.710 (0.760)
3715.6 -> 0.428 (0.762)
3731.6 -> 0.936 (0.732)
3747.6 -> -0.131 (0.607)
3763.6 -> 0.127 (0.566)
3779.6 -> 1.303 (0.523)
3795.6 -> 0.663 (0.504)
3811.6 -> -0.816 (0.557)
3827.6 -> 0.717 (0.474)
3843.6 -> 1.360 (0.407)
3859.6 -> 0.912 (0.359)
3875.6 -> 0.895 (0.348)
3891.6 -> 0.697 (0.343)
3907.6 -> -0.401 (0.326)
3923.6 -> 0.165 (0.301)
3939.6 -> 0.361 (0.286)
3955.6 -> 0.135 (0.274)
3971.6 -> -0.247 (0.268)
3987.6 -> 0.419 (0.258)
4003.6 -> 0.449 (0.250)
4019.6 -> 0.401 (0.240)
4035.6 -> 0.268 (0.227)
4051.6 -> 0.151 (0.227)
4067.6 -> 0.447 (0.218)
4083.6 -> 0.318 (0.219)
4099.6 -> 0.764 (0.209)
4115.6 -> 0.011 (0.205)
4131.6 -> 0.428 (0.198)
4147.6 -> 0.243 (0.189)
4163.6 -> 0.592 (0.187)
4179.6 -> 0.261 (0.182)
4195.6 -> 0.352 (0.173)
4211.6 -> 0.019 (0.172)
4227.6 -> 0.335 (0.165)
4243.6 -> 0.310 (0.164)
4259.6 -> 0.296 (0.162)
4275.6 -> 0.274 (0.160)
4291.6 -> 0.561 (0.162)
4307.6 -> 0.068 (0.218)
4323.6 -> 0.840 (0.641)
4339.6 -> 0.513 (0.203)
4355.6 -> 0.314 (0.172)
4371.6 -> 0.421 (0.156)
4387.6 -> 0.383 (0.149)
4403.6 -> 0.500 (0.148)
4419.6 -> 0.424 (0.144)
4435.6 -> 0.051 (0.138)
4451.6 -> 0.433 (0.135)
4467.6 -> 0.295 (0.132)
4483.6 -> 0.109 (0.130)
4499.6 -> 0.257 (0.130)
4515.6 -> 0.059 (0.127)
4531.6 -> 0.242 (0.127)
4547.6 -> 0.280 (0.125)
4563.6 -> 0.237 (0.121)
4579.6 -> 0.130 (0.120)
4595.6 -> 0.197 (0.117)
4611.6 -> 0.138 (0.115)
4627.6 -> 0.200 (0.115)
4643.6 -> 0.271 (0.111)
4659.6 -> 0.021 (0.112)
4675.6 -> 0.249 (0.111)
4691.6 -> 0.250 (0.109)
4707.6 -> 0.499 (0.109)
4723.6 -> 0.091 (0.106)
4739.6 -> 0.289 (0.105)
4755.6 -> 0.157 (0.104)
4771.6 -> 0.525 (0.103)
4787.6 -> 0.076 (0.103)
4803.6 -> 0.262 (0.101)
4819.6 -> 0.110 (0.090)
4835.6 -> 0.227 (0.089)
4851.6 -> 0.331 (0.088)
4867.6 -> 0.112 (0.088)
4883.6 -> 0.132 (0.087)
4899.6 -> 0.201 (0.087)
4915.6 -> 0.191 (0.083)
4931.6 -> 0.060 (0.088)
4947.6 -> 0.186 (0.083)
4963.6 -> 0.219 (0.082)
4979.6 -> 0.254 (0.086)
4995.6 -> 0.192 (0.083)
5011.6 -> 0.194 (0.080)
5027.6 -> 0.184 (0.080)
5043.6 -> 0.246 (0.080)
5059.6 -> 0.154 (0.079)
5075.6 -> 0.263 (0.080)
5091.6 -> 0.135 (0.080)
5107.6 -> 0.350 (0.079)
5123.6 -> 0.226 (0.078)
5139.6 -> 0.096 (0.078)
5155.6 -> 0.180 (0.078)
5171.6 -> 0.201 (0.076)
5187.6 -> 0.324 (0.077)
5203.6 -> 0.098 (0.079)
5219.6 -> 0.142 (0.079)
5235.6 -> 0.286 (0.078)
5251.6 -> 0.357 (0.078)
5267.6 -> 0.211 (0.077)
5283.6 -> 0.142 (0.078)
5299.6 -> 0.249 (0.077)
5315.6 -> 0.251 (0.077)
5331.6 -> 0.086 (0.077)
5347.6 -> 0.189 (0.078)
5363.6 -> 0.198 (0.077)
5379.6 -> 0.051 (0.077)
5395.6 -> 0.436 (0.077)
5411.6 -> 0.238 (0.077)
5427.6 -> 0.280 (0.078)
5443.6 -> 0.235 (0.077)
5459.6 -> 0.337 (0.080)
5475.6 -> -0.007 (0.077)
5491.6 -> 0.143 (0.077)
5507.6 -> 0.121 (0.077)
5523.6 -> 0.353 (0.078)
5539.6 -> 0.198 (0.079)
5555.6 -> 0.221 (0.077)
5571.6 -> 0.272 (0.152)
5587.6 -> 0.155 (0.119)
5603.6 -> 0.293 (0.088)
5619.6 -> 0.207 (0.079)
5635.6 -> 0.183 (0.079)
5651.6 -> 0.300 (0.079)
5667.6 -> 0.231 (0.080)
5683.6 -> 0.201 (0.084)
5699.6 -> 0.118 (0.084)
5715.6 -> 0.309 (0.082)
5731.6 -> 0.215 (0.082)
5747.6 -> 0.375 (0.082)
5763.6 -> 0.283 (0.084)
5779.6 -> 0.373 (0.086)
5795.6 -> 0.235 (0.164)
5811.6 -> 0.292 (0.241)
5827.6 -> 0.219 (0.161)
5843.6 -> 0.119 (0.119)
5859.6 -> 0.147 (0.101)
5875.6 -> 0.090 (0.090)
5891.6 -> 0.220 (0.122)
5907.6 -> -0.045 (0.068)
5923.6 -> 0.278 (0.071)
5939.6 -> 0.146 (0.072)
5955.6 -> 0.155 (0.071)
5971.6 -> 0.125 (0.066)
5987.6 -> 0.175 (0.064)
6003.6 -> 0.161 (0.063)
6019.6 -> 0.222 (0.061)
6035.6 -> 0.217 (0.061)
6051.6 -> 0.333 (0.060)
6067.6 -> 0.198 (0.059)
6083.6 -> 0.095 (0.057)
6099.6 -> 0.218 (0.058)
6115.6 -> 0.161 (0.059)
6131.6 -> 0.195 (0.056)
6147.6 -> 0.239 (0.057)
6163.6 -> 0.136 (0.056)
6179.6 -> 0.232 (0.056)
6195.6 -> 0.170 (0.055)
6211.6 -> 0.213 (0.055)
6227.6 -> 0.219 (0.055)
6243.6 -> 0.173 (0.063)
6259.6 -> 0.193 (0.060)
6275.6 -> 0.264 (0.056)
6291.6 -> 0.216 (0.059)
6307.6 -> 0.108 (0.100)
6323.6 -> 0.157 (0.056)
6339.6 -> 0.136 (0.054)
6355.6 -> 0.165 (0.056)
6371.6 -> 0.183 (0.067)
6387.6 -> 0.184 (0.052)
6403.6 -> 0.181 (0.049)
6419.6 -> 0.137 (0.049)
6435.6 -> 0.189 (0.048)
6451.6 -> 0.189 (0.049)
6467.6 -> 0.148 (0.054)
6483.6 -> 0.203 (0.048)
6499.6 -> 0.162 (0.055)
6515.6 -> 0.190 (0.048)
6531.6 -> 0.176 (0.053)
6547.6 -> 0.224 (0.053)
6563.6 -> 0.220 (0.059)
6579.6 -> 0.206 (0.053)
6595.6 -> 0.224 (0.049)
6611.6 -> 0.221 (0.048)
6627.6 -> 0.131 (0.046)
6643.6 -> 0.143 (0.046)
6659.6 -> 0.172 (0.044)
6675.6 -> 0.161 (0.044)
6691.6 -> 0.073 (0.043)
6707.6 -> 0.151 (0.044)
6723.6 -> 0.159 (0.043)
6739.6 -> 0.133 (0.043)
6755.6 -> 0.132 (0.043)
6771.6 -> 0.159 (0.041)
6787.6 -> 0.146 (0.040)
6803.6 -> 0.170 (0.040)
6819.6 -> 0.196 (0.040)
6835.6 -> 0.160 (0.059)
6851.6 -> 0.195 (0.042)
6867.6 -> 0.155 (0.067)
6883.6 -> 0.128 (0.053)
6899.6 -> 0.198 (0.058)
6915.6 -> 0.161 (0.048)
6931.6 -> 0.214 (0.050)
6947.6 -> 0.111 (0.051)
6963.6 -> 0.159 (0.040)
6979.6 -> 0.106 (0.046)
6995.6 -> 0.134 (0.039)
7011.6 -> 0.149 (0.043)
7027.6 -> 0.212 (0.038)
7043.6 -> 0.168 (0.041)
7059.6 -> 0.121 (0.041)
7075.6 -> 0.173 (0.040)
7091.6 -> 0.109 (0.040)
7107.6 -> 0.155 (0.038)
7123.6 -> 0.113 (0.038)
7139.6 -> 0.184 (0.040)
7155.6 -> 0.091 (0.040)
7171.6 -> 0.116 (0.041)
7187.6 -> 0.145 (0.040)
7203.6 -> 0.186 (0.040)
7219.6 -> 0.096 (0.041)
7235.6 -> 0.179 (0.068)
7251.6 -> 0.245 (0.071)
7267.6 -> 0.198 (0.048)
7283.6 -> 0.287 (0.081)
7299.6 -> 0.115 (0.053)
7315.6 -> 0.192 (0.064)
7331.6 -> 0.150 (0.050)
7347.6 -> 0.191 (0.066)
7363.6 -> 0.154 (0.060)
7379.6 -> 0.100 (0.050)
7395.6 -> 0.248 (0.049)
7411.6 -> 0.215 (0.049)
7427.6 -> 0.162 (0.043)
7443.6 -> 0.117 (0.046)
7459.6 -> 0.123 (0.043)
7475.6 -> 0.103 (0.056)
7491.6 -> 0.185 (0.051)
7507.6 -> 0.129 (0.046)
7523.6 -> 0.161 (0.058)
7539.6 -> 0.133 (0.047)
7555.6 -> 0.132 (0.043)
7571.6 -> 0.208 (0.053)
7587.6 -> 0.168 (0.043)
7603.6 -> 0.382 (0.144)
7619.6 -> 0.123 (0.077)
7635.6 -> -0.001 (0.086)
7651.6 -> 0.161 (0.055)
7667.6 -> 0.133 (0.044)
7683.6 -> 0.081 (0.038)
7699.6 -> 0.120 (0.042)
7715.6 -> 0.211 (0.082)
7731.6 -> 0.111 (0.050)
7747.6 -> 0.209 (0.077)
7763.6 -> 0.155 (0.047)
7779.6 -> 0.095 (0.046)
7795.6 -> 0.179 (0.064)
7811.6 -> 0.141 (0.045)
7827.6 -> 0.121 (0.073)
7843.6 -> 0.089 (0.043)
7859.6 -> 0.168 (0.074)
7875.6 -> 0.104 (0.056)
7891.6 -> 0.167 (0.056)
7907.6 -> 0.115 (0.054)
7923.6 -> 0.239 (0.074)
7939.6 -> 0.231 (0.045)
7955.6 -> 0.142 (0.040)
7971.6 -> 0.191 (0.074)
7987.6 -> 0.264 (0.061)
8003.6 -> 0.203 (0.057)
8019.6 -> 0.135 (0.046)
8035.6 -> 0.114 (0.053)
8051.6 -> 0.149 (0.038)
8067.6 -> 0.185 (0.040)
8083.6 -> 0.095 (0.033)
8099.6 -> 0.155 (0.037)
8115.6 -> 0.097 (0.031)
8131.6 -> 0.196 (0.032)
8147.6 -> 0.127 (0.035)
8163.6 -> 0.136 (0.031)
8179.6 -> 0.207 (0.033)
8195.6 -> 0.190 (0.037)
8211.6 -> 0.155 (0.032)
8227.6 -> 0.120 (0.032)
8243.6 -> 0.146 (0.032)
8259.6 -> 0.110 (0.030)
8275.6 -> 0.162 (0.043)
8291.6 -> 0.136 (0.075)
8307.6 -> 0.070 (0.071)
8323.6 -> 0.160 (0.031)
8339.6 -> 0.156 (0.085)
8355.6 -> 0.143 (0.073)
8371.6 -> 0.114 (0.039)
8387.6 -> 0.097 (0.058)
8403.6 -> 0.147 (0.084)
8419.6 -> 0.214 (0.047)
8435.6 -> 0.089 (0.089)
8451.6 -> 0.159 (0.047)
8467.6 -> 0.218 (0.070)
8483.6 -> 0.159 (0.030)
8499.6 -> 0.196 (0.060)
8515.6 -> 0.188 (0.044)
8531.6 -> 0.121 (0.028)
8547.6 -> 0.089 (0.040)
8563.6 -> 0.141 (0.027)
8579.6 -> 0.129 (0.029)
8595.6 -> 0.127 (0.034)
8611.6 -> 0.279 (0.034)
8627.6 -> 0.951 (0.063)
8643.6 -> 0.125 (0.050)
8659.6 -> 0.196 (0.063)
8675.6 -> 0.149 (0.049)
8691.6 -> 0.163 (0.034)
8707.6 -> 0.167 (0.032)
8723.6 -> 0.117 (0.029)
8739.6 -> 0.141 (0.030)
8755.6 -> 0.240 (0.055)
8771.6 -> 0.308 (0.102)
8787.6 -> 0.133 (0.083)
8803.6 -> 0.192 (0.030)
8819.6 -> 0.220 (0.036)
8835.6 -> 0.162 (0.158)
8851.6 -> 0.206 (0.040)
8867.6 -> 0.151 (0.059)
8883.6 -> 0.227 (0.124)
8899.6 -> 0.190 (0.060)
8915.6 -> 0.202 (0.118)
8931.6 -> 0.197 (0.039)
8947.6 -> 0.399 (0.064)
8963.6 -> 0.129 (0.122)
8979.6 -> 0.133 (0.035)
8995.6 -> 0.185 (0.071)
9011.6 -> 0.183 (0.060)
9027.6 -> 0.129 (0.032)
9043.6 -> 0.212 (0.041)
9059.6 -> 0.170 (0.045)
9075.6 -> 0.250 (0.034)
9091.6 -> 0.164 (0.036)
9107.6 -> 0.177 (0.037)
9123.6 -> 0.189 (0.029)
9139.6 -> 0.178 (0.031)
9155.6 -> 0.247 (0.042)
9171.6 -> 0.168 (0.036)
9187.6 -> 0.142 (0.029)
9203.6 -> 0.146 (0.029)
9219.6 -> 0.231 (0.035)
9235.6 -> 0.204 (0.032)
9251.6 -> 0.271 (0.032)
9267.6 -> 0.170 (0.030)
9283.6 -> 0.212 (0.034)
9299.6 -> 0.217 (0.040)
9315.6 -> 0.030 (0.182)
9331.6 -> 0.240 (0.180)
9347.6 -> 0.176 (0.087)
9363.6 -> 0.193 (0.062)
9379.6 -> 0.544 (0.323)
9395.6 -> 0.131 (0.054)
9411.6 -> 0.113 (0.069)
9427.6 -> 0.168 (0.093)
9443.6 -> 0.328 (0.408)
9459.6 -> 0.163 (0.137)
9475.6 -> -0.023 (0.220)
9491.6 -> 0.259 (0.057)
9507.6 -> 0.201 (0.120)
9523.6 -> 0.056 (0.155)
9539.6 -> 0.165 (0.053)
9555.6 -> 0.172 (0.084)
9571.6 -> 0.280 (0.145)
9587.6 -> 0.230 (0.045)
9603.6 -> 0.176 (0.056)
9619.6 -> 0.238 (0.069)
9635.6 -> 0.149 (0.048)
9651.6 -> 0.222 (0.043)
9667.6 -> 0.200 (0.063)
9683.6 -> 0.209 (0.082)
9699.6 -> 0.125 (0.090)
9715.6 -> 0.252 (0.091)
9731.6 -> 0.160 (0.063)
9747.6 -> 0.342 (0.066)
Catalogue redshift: 1.31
